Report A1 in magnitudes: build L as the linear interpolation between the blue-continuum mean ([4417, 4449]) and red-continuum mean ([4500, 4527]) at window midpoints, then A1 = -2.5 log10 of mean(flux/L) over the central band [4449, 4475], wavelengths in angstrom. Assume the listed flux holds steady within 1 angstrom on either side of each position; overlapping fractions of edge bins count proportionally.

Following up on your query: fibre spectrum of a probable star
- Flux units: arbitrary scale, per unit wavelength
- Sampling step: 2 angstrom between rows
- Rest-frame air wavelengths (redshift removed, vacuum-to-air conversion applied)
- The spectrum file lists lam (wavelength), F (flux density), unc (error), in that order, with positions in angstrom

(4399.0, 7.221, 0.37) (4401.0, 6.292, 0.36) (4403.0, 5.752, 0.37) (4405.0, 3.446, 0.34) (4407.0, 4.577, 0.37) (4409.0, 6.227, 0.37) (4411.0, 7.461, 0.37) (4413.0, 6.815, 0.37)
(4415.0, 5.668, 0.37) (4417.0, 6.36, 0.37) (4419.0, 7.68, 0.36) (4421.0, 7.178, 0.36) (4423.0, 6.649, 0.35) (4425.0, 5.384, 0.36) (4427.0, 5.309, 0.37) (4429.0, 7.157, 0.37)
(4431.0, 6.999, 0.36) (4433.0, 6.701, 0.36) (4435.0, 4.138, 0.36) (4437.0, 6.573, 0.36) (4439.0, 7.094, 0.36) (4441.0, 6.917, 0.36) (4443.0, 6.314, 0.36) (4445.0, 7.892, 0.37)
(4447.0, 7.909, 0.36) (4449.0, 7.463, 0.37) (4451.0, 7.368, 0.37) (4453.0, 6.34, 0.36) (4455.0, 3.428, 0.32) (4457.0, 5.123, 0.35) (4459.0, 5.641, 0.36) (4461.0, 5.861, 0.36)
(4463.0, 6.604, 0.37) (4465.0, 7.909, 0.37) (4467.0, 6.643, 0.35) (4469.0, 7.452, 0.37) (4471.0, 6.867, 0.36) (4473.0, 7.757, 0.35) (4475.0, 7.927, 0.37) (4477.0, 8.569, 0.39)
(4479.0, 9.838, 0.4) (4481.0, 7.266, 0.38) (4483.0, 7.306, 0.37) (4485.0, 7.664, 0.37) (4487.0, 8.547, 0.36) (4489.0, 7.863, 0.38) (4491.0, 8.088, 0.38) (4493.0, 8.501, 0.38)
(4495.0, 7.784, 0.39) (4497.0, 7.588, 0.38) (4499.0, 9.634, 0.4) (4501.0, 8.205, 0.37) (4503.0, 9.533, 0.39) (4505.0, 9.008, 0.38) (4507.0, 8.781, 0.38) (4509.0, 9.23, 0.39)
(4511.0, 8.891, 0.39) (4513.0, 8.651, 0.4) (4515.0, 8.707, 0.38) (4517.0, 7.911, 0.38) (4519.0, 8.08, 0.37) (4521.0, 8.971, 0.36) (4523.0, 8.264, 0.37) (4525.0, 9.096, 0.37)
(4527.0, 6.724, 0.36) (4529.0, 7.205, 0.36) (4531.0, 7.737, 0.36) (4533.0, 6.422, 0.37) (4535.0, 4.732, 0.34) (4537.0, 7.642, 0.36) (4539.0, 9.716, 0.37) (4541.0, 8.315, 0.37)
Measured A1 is 0.14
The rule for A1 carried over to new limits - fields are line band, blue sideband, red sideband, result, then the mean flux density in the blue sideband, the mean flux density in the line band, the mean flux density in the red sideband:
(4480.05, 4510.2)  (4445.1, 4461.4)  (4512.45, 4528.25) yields -0.11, 6.25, 8.34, 8.27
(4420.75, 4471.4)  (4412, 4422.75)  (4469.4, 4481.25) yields 0.14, 6.73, 6.48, 8.06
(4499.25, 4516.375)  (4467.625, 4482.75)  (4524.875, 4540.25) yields -0.17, 7.89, 8.89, 7.33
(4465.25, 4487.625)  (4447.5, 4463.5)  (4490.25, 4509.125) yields -0.08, 6.02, 7.79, 8.61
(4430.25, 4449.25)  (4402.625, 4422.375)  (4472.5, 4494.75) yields 0.02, 6.14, 6.77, 8.12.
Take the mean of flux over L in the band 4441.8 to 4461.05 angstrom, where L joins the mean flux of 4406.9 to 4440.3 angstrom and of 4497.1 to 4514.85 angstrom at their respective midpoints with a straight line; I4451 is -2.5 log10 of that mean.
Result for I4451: 0.14 mag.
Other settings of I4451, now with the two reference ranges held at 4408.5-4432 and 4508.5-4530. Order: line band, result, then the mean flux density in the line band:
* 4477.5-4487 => -0.06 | 8.1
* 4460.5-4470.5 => 0.07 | 6.94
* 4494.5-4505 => -0.08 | 8.63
